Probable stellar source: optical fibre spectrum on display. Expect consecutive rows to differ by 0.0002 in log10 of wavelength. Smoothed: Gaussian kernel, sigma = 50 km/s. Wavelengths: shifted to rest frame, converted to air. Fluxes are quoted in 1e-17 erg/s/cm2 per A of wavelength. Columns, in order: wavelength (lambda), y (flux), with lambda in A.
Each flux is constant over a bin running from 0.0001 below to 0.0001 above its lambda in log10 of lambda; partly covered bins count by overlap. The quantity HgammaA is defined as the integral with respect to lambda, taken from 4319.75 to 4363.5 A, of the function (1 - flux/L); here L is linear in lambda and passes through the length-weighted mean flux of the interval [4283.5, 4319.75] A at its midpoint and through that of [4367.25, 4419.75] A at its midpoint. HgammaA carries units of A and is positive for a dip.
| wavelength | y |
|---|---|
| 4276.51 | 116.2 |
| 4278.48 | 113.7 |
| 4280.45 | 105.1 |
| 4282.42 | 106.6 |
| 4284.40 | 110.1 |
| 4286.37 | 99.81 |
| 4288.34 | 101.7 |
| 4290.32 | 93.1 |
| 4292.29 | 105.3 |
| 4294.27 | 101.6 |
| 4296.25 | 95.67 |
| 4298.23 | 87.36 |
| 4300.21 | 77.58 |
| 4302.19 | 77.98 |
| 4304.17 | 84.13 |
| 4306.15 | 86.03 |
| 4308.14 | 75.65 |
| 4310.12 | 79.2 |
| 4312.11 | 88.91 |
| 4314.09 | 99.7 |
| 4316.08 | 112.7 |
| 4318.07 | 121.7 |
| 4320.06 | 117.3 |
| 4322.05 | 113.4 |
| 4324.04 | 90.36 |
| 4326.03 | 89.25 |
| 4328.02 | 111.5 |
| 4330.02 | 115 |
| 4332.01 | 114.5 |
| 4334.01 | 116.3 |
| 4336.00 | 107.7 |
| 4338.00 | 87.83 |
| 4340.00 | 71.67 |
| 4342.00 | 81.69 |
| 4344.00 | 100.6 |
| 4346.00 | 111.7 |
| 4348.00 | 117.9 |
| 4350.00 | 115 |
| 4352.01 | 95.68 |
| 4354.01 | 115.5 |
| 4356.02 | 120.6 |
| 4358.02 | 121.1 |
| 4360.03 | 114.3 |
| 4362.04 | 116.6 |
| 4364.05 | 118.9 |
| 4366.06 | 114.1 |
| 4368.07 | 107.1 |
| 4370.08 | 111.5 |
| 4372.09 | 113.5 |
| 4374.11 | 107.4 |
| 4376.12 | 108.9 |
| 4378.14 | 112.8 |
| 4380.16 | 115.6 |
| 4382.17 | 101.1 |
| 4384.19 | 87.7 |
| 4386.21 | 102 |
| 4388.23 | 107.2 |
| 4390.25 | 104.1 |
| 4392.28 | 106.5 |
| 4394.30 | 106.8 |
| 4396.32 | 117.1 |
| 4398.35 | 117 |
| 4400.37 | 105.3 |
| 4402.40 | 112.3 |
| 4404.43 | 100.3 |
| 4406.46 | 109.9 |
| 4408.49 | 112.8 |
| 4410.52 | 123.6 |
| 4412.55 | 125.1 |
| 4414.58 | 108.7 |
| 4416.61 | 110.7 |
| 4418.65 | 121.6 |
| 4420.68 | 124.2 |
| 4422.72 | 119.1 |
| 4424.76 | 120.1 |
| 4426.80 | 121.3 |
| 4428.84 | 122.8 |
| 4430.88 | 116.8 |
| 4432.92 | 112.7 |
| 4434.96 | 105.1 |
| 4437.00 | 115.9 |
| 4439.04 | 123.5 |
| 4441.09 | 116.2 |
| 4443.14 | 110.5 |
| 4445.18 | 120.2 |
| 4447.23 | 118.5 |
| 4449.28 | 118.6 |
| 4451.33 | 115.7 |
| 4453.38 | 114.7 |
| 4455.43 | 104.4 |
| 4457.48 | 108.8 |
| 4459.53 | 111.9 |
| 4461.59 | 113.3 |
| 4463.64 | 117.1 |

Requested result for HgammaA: -2.2 A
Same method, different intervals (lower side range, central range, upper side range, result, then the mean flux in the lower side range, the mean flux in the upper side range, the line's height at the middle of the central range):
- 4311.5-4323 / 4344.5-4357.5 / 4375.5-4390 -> -0.66 A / 110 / 105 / 107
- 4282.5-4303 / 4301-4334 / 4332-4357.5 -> 0.30 A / 95.7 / 104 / 99.8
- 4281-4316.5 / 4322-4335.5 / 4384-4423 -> -1.13 A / 93.3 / 111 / 98.5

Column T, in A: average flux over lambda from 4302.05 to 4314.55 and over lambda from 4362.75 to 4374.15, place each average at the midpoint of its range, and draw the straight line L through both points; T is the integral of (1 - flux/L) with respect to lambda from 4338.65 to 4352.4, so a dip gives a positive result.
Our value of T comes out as 0.4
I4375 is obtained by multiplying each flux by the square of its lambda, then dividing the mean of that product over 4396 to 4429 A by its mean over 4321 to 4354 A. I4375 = 1.2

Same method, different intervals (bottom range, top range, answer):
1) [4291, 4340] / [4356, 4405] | 1.16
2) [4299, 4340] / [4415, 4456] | 1.26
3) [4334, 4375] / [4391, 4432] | 1.10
